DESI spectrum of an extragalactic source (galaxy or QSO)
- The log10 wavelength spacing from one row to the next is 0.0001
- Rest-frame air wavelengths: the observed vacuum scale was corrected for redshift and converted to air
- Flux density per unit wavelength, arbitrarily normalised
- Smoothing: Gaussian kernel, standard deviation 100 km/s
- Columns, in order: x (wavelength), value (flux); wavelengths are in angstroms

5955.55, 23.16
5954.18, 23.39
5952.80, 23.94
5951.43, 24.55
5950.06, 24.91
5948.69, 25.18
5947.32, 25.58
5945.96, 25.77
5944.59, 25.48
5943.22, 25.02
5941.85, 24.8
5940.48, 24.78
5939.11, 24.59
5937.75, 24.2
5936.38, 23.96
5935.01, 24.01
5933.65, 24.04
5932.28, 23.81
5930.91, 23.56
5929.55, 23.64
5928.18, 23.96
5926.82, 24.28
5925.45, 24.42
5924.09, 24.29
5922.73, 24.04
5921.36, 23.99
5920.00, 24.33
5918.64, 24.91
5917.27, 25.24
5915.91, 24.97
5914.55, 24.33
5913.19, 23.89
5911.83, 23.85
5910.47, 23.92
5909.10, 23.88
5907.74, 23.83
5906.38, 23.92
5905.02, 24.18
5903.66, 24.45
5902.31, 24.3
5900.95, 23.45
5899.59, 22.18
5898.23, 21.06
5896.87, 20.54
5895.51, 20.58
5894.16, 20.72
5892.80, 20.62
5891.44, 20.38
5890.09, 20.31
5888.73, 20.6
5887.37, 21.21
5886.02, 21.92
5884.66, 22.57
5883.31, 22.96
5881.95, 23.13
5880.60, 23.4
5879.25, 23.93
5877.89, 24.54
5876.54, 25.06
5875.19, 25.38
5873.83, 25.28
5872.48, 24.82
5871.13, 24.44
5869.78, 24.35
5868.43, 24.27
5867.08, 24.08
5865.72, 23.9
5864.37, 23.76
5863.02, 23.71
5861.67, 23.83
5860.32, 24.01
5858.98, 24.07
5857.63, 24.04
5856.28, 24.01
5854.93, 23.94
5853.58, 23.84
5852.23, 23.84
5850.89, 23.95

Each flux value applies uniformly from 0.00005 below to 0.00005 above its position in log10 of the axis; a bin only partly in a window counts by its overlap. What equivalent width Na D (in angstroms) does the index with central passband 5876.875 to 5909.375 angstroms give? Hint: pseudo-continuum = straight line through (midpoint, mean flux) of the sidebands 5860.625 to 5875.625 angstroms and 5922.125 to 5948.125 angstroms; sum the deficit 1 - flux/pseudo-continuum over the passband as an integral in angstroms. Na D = 2.5 angstroms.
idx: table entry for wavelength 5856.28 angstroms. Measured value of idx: 24.01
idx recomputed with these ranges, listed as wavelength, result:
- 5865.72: 23.9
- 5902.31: 24.3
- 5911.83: 23.85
